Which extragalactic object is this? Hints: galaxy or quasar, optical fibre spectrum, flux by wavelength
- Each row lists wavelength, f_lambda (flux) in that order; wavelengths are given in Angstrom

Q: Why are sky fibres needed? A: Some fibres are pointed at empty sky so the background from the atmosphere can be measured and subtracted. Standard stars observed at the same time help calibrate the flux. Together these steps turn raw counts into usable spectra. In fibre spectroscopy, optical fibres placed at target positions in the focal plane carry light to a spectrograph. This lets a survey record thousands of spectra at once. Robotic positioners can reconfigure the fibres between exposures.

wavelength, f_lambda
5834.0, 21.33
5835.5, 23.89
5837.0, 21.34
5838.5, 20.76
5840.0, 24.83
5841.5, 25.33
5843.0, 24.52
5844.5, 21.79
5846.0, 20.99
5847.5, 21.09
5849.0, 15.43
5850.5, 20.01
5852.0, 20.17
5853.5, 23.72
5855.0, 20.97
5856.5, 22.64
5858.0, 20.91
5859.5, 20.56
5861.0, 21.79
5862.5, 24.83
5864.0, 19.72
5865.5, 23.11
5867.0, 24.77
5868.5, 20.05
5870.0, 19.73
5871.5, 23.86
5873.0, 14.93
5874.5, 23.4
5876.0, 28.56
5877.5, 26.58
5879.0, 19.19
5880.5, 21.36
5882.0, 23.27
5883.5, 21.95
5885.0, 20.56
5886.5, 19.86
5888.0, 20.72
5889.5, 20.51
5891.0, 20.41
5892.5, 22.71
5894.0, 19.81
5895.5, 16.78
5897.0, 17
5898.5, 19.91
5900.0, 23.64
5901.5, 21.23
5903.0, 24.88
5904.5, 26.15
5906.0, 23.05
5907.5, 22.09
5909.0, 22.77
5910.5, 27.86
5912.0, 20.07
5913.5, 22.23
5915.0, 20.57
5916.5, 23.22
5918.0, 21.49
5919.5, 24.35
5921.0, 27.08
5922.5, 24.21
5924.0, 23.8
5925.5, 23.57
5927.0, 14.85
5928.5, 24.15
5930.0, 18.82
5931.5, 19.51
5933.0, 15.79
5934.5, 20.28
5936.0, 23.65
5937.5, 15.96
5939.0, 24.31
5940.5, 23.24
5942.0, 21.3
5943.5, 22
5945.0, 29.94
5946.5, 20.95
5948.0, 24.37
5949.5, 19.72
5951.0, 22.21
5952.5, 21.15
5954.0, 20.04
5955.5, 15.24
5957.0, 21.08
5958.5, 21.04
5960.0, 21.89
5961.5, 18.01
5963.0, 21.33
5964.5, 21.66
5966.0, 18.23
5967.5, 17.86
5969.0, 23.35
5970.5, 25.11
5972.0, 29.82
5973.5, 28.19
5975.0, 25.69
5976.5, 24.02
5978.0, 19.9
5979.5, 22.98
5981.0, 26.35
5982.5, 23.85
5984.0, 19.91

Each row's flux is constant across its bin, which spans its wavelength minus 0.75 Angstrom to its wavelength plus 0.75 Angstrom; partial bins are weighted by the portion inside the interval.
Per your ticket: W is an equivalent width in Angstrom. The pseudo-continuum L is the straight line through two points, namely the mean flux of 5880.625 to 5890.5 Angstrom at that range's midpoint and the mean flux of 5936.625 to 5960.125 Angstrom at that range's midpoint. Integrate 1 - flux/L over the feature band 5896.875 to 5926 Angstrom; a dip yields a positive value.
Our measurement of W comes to -2.4 Angstrom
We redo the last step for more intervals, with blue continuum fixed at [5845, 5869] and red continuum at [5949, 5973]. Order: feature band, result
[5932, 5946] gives -0.36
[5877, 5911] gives -0.78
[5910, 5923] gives -1.29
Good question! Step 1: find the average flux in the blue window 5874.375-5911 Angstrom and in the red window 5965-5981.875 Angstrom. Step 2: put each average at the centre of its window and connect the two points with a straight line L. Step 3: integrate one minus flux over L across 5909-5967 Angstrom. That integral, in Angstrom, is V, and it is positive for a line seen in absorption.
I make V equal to 3.7 Angstrom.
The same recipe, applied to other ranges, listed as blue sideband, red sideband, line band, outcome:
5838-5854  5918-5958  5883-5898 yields 1.14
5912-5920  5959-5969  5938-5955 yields -1.30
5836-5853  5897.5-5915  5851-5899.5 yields 1.77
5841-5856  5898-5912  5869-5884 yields 0.08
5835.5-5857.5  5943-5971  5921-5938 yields 0.50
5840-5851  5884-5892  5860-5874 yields -0.26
